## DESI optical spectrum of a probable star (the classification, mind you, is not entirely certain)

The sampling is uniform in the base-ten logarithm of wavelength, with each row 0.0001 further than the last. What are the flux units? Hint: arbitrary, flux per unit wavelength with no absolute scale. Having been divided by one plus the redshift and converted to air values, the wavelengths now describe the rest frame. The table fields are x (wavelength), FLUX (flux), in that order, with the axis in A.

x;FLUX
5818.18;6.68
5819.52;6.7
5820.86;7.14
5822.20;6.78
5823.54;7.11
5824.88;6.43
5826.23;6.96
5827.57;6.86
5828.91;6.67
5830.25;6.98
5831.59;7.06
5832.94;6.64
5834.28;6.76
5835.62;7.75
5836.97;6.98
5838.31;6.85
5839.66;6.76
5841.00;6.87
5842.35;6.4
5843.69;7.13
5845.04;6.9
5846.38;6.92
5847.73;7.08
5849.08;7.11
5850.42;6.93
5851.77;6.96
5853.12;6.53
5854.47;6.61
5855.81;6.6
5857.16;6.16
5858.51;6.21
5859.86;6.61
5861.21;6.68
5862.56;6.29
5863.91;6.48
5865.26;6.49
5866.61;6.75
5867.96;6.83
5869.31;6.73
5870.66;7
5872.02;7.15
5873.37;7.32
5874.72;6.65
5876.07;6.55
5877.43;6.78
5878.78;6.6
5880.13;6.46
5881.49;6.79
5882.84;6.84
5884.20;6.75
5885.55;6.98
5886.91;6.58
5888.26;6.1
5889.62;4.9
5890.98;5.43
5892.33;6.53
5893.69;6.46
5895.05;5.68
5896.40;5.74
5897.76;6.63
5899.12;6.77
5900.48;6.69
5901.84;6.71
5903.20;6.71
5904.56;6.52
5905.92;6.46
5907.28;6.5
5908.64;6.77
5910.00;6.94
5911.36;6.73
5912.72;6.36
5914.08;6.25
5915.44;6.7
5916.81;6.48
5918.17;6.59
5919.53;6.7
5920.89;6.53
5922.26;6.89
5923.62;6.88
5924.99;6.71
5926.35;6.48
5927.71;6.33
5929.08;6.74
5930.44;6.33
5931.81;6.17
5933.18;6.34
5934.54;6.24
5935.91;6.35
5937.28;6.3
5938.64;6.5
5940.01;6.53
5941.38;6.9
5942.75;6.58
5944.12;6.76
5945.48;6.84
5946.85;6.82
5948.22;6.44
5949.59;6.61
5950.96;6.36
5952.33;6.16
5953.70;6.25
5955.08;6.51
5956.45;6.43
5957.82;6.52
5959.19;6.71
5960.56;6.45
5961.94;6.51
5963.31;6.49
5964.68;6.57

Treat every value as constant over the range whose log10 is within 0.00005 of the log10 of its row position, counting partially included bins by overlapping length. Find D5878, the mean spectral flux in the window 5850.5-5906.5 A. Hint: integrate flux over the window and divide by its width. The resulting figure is 6.53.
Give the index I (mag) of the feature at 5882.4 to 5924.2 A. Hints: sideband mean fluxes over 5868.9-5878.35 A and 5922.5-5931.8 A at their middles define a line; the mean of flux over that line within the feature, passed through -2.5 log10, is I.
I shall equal 0.04 mag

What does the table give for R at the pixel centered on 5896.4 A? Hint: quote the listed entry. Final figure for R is 5.74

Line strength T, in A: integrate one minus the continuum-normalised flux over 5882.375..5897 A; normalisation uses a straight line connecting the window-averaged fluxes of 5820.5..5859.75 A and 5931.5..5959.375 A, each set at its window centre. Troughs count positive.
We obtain 1.1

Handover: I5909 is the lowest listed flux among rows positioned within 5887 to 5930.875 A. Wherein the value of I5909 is 4.9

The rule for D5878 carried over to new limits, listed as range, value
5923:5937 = 6.45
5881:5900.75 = 6.31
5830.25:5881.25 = 6.77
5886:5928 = 6.45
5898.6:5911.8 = 6.68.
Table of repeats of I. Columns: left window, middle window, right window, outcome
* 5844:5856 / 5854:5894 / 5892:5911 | 0.03 mag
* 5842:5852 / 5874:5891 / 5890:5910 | 0.02 mag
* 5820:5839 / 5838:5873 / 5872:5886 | 0.02 mag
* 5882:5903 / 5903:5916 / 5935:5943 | -0.03 mag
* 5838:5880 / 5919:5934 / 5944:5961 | 0.01 mag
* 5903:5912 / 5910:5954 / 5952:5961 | 0.00 mag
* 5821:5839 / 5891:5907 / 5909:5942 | 0.04 mag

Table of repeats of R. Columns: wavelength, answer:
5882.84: 6.84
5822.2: 6.78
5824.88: 6.43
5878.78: 6.6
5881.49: 6.79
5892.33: 6.53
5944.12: 6.76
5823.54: 7.11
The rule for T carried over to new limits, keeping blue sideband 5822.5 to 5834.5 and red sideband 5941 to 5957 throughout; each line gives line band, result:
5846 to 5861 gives 0.17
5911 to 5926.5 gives 0.02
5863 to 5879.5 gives -0.10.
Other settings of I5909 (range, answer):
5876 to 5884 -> 6.46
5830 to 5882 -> 6.16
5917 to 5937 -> 6.17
